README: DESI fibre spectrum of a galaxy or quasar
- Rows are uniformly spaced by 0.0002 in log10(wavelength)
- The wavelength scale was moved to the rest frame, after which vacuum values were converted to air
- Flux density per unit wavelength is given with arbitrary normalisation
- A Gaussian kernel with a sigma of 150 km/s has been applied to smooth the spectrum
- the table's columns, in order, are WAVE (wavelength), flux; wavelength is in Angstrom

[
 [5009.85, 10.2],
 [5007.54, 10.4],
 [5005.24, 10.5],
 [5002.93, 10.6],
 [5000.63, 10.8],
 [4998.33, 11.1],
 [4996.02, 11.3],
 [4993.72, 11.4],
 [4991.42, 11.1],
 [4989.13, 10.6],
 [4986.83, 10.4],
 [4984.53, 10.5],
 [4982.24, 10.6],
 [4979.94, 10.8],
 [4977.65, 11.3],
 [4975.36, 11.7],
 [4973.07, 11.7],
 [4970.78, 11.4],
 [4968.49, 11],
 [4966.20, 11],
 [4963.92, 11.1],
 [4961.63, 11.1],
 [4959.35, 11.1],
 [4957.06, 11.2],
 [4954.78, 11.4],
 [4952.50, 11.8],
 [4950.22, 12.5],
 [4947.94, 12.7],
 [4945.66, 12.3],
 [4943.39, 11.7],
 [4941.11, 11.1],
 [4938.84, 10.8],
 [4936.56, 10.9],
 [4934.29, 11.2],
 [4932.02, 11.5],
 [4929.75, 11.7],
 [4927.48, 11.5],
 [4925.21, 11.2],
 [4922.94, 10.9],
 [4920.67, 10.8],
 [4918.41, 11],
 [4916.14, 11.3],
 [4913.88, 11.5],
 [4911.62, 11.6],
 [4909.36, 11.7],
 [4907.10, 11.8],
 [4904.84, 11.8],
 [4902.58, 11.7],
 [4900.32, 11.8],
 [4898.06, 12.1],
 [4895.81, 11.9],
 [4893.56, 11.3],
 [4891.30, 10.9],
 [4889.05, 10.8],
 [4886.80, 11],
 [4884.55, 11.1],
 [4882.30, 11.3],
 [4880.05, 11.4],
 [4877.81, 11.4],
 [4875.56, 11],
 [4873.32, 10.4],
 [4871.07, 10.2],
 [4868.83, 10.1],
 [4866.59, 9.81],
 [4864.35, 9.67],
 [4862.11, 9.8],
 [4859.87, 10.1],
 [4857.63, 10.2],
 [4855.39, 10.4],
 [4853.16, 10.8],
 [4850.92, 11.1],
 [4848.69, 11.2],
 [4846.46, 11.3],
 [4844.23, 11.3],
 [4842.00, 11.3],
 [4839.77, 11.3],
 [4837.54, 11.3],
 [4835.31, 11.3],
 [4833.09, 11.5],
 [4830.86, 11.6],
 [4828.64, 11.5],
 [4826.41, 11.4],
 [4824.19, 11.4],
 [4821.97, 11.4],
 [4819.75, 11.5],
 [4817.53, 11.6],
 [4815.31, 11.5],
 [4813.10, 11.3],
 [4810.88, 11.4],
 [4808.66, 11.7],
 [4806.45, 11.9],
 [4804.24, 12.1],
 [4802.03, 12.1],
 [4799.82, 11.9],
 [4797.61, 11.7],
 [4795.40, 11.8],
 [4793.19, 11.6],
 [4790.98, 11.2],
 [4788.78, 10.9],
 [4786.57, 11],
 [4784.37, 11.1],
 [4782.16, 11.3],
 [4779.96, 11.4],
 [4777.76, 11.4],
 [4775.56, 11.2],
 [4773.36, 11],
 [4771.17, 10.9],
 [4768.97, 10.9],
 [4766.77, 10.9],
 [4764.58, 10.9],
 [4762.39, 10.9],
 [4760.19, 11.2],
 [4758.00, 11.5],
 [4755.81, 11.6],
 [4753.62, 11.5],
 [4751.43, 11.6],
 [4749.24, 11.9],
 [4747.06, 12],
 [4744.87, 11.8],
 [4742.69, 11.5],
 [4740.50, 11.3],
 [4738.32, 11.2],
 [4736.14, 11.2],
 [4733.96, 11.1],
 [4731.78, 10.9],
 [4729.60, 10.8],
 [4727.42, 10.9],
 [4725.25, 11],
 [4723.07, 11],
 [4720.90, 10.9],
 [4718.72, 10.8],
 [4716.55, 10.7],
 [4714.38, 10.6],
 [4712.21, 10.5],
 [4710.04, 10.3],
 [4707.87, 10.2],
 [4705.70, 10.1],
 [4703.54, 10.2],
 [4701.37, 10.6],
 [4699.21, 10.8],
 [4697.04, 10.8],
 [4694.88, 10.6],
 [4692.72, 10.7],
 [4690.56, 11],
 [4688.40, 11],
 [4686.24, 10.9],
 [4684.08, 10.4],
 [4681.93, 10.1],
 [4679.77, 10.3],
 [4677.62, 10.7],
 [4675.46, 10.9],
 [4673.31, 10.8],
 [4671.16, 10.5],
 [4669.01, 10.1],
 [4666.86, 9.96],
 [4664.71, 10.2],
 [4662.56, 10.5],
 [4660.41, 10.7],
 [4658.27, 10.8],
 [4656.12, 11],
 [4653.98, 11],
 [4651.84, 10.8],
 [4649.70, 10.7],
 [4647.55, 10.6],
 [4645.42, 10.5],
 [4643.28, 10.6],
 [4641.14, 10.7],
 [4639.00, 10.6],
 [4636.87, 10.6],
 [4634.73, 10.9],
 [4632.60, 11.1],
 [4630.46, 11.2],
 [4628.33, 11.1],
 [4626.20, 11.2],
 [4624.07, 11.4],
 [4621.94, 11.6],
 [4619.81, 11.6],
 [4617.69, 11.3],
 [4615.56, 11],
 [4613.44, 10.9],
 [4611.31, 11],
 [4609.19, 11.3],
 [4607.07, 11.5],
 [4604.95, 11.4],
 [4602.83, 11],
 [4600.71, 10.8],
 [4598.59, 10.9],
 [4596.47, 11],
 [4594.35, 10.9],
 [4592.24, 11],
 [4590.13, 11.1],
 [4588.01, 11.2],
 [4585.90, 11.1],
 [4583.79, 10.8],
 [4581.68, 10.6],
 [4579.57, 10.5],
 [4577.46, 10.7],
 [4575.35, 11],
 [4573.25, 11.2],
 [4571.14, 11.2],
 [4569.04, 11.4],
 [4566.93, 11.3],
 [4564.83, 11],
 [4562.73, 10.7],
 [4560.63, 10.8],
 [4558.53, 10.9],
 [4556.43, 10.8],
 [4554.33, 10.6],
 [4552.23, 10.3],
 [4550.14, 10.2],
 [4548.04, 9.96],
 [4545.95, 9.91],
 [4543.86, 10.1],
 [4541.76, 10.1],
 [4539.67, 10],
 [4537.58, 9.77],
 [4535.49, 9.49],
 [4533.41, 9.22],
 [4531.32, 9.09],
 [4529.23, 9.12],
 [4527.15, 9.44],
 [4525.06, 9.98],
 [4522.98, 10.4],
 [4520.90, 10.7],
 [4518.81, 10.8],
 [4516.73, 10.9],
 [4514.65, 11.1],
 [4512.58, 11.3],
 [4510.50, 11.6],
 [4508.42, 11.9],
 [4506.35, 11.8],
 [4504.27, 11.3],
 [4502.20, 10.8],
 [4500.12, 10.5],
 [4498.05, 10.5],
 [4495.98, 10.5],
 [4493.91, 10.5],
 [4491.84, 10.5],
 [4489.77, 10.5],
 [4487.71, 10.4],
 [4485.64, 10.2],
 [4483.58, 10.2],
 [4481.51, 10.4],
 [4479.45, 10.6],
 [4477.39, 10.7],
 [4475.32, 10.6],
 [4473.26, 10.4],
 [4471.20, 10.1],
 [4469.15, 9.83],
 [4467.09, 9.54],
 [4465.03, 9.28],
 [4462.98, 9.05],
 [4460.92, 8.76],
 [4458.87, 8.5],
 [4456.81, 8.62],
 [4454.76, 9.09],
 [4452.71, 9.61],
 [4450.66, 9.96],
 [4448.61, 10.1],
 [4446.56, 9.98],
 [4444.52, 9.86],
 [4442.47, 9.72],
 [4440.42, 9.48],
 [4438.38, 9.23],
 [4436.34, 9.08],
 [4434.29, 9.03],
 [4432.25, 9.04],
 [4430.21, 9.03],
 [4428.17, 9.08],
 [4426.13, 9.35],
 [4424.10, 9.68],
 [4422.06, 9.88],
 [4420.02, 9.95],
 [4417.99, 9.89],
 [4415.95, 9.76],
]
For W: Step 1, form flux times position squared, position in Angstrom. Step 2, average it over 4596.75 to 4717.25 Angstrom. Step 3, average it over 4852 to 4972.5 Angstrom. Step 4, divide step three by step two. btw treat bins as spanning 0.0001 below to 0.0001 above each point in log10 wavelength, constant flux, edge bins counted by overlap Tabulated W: 1.15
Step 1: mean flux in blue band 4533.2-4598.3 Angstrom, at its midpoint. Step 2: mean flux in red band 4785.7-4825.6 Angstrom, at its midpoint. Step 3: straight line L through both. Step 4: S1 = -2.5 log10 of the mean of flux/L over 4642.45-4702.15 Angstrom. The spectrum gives 0.04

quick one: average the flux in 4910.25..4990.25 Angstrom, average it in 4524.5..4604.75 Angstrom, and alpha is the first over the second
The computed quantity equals 1.1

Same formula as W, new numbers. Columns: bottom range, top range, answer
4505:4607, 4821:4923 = 1.19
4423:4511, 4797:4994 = 1.35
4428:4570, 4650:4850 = 1.22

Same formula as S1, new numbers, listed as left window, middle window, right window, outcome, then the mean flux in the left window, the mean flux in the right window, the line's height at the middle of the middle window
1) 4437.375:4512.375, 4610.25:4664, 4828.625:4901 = -0.05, 10.1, 11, 10.5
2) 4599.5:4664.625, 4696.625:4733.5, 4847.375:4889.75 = 0.02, 11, 10.6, 10.8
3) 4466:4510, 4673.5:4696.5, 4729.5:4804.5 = 0.04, 10.6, 11.4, 11.1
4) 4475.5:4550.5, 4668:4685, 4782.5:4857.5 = 0.05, 10.4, 11.4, 10.9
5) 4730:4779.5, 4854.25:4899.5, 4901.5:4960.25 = 0.07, 11.3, 11.5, 11.4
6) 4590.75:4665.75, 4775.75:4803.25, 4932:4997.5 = -0.03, 11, 11.3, 11.1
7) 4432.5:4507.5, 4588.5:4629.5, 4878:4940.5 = -0.08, 9.97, 11.4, 10.4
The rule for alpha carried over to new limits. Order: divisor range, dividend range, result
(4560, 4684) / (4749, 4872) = 1.03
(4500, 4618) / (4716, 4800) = 1.05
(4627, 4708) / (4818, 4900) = 1.03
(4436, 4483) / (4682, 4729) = 1.10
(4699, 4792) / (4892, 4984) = 1.03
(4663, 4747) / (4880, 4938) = 1.06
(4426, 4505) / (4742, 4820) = 1.16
